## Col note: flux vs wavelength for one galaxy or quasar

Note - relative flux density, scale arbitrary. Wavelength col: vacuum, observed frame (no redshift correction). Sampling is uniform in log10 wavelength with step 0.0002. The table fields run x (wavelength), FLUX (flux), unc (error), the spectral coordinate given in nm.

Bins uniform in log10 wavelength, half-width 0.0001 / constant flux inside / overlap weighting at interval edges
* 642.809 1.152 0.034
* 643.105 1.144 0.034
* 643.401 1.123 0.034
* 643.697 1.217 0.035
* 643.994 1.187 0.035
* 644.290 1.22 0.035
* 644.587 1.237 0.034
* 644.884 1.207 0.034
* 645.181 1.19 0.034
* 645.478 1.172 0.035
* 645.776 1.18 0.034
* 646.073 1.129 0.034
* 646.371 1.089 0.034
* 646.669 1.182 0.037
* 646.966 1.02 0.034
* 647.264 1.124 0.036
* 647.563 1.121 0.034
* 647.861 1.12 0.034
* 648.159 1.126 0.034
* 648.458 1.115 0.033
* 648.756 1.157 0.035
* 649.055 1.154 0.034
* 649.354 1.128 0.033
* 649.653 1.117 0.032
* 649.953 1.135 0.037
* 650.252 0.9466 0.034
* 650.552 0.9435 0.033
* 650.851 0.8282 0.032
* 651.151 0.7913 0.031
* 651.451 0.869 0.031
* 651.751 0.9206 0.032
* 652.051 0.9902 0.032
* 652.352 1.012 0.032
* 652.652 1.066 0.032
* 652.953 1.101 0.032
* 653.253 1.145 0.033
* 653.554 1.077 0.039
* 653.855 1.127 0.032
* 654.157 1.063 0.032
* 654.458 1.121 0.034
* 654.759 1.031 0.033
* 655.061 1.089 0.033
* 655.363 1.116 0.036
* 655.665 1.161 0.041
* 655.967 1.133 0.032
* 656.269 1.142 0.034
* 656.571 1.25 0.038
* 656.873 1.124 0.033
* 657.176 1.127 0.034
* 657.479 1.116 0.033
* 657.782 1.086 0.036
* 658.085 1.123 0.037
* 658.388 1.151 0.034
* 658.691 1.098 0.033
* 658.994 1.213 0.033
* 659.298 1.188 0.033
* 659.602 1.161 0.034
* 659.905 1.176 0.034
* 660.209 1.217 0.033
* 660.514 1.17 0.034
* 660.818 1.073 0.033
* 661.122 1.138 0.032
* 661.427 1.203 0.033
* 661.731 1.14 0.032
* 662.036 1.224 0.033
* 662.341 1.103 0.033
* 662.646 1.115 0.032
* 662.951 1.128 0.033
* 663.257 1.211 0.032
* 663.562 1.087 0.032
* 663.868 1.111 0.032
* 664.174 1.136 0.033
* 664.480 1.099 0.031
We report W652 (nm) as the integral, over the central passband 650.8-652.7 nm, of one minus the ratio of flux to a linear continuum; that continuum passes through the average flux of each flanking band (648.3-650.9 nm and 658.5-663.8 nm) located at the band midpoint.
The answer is 0.28 nm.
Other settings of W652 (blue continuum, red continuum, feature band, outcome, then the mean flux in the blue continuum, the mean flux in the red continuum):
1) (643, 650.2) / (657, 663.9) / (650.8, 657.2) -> 0.479 nm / 1.15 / 1.15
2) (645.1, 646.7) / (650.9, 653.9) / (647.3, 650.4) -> -0.082 nm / 1.15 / 1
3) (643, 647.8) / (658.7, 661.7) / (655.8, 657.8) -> 0.036 nm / 1.16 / 1.17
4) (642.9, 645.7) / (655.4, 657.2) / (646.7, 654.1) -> 0.771 nm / 1.19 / 1.16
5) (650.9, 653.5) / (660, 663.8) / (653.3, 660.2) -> -0.461 nm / 0.984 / 1.15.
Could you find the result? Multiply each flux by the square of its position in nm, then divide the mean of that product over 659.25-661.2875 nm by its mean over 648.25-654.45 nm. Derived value 1.1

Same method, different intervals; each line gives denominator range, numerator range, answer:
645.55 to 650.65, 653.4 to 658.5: 1.04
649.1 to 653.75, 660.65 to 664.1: 1.17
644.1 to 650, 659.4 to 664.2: 1.05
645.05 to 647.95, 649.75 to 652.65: 0.85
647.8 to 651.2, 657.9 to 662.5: 1.14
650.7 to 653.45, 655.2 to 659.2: 1.19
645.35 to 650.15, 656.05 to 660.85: 1.06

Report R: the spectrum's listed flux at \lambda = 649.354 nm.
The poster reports 1.128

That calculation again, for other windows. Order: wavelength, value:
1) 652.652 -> 1.066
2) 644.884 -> 1.207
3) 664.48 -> 1.099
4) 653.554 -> 1.077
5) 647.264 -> 1.124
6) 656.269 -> 1.142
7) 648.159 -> 1.126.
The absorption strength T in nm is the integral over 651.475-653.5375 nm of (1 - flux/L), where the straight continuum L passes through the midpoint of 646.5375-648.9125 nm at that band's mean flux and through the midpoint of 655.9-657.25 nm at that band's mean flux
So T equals 0.20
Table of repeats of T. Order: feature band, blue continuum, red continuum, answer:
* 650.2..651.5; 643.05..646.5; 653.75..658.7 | 0.31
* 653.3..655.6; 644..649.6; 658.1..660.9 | 0.12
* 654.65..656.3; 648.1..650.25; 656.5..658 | 0.03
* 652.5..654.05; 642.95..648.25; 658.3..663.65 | 0.07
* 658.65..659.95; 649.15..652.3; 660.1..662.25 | -0.05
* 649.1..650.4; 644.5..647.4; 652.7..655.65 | 0.05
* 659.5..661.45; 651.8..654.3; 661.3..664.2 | -0.06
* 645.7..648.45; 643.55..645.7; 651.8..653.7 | 0.09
